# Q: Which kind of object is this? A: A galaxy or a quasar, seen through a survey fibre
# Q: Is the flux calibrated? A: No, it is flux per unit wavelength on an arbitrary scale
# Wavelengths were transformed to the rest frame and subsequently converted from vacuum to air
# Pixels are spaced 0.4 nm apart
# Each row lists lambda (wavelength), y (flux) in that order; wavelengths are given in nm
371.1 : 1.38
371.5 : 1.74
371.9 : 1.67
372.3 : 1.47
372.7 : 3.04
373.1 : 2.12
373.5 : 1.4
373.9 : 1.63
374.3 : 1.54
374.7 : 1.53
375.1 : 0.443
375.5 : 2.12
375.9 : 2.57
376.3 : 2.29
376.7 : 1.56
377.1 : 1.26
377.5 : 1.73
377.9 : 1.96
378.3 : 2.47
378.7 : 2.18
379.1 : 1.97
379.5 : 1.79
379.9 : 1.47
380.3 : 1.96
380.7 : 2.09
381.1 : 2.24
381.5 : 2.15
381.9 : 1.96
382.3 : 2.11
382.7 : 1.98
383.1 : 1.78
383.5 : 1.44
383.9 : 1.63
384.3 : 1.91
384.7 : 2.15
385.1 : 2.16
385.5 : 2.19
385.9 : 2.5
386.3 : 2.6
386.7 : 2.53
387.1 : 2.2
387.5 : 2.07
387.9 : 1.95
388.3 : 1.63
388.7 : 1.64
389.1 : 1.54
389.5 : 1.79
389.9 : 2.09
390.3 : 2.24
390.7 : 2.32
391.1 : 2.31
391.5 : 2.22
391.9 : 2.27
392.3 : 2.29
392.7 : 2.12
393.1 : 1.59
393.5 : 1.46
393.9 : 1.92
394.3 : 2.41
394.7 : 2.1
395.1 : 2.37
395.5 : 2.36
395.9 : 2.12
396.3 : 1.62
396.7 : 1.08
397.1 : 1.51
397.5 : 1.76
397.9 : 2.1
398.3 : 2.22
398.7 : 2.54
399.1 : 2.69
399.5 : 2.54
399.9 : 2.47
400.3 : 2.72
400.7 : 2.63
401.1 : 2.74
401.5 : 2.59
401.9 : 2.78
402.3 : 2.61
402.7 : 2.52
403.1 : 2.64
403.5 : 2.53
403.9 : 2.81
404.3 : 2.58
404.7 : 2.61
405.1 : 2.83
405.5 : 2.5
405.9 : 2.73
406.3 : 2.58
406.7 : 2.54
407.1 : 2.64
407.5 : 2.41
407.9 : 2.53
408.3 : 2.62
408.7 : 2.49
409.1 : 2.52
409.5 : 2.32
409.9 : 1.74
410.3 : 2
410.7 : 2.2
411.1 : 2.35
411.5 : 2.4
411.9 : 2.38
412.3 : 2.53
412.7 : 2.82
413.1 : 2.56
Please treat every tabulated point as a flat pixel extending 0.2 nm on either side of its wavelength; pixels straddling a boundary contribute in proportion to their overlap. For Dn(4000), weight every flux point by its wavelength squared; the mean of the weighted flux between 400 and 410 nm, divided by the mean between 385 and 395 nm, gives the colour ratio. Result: 1.33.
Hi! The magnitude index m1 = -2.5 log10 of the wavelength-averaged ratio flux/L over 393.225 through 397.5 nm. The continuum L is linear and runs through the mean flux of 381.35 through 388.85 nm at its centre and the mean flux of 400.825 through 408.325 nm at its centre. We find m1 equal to 0.24 mag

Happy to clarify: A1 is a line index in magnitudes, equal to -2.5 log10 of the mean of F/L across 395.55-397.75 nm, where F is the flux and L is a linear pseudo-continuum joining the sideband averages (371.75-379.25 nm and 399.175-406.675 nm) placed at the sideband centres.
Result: 0.41 mag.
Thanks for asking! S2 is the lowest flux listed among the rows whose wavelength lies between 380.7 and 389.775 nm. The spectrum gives 1.44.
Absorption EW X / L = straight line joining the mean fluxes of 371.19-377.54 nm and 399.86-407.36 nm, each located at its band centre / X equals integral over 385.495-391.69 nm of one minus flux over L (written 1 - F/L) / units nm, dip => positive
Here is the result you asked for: 0.19 nm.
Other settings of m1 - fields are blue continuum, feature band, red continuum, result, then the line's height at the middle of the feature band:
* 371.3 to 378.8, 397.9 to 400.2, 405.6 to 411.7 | -0.11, 2.24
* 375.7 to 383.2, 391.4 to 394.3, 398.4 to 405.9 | 0.18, 2.36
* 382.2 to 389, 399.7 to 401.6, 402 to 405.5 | -0.04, 2.53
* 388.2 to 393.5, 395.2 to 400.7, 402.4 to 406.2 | 0.09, 2.33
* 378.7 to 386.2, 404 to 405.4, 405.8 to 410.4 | -0.13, 2.37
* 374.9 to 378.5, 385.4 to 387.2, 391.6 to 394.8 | -0.24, 1.94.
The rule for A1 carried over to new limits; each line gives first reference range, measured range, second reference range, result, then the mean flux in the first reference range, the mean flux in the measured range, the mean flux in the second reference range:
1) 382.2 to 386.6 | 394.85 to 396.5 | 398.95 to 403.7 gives 0.15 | 2.05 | 2.12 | 2.62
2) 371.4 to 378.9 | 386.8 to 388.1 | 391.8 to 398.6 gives -0.11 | 1.83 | 2.11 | 1.96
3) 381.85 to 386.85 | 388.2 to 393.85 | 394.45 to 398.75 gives 0.02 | 2.07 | 1.97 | 1.97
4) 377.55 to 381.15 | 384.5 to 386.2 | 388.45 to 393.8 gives -0.14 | 1.99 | 2.27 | 1.99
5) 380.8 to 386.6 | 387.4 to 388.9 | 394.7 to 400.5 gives 0.16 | 2.07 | 1.81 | 2.15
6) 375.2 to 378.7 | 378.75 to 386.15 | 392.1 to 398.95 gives -0.01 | 1.96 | 1.98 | 1.98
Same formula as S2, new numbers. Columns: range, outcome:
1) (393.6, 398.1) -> 1.08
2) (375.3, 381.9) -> 1.26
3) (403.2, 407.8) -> 2.41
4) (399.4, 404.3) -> 2.47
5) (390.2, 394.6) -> 1.46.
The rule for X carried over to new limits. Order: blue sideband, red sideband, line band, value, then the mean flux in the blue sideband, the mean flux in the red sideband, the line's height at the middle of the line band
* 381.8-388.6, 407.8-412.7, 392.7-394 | 0.264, 2.04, 2.36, 2.14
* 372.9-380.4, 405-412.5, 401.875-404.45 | -0.345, 1.79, 2.43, 2.32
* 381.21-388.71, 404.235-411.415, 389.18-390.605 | 0.076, 2.04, 2.45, 2.13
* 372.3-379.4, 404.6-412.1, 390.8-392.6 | -0.105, 1.86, 2.44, 2.14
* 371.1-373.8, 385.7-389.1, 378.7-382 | 0.035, 1.86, 2.1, 1.99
